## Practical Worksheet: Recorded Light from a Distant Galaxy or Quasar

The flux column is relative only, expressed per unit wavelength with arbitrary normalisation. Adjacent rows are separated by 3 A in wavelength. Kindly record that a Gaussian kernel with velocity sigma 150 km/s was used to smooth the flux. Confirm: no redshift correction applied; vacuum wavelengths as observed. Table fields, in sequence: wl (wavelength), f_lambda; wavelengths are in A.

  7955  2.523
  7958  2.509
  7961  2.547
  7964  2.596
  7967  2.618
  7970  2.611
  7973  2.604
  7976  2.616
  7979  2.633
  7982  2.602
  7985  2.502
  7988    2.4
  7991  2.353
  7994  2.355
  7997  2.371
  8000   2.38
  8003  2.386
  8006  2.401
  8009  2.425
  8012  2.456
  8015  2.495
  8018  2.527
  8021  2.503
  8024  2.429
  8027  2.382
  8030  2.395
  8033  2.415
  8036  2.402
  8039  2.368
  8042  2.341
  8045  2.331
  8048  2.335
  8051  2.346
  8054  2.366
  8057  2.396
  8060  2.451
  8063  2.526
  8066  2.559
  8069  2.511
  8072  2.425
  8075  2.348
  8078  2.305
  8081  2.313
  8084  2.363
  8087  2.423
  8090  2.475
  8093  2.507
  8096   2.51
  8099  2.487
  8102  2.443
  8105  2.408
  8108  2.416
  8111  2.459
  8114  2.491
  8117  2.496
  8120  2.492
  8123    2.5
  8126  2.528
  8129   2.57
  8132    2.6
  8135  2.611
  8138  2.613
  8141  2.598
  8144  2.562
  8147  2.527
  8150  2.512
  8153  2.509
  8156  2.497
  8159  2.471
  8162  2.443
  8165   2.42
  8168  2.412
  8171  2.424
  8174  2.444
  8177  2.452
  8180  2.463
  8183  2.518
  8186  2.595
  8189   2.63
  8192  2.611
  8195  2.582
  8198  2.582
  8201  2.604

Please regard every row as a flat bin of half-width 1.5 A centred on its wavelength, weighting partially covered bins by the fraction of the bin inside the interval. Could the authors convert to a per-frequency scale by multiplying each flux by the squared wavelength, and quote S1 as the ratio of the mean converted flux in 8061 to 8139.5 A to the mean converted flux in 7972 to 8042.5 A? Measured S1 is 1.04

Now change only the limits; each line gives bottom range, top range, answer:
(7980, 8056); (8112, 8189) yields 1.08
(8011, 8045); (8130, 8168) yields 1.07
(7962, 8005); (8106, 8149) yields 1.05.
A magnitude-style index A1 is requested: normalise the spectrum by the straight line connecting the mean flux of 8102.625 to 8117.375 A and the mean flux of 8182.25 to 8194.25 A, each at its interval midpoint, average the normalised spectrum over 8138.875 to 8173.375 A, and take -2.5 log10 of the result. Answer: 0.02 mag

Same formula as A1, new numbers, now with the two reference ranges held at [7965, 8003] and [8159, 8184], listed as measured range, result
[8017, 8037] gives 0.02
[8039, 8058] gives 0.06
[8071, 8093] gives 0.04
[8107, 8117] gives 0.00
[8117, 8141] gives -0.04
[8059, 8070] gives -0.02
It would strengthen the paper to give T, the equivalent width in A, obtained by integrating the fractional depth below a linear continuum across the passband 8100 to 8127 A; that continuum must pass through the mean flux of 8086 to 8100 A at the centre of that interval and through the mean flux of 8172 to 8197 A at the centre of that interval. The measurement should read 0.3 A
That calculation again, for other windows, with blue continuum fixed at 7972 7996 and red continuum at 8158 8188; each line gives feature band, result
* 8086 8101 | 0.0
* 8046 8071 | 0.6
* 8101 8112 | 0.2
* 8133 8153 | -0.8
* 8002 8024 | 0.4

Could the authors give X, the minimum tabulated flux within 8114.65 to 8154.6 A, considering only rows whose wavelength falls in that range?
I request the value 2.492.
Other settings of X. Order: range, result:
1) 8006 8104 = 2.305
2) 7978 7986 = 2.502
